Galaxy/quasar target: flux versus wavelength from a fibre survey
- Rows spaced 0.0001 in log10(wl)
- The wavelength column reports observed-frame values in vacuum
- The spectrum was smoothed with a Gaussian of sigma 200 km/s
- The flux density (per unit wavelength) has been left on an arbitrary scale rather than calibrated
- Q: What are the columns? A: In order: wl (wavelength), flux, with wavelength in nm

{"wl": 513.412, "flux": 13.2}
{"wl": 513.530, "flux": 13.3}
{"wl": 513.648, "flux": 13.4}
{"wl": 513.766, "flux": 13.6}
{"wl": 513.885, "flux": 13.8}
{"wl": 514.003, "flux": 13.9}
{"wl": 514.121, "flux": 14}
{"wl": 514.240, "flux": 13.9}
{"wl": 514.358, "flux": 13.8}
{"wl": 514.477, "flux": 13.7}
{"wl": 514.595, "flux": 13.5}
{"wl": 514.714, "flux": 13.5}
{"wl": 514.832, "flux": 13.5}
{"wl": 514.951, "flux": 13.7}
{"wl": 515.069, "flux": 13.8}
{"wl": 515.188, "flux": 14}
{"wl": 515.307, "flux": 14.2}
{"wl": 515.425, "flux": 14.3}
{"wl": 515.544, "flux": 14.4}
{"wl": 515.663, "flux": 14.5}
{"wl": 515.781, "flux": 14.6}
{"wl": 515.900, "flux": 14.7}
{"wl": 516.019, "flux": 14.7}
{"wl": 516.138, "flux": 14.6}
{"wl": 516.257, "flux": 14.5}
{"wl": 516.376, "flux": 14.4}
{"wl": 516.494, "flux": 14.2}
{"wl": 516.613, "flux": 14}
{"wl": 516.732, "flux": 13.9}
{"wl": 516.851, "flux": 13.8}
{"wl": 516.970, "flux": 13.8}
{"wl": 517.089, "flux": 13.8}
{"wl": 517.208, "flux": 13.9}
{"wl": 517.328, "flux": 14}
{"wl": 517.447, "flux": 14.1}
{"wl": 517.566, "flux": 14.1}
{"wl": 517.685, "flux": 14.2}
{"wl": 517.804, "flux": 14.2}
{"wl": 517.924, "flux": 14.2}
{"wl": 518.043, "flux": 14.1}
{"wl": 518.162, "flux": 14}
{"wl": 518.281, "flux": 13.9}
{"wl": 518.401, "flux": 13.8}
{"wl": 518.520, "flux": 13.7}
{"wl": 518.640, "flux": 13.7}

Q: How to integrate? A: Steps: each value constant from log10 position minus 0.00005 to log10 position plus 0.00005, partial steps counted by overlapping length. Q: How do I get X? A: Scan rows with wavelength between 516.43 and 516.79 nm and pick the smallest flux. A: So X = 13.9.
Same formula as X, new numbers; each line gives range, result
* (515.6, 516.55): 14.2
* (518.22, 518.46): 13.8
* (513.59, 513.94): 13.4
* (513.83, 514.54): 13.7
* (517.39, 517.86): 14.1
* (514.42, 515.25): 13.5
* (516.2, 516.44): 14.4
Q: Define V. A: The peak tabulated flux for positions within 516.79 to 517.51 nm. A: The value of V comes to 14.1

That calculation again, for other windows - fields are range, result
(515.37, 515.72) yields 14.5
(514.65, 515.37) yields 14.2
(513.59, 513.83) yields 13.6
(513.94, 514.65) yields 14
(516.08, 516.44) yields 14.6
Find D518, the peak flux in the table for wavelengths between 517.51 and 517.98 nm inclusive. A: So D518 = 14.2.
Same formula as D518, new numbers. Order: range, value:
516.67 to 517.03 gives 13.9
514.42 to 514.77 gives 13.7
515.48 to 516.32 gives 14.7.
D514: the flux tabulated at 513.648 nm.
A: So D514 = 13.4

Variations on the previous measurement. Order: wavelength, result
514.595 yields 13.5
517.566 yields 14.1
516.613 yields 14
